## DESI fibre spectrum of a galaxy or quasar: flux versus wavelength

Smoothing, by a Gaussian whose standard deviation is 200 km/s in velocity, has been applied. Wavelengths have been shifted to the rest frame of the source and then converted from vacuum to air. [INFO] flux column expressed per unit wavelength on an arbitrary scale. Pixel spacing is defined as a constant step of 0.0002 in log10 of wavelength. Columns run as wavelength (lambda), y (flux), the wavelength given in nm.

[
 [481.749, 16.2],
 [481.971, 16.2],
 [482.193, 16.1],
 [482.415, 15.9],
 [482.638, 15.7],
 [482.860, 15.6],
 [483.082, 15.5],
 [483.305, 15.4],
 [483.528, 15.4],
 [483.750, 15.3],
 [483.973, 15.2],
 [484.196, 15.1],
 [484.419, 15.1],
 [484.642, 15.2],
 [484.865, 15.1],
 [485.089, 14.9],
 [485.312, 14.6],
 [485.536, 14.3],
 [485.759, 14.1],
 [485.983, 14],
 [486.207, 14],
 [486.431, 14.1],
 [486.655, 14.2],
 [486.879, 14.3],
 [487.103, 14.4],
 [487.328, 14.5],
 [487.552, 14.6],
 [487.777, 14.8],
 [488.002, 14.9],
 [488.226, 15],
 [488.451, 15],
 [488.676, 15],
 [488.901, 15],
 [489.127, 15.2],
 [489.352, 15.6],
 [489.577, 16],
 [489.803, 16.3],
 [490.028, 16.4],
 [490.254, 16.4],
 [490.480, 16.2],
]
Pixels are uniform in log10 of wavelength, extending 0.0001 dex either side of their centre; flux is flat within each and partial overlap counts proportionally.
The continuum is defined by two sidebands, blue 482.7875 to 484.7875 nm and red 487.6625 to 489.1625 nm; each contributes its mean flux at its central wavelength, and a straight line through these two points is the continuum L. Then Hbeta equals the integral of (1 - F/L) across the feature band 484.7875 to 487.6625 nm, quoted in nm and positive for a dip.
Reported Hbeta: 0.14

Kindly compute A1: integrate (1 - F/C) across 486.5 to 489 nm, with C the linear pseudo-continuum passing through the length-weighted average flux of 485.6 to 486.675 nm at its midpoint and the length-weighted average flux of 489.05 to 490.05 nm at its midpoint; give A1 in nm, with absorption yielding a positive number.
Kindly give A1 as 0.04 nm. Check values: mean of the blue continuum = 14.1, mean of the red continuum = 15.9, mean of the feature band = 14.7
